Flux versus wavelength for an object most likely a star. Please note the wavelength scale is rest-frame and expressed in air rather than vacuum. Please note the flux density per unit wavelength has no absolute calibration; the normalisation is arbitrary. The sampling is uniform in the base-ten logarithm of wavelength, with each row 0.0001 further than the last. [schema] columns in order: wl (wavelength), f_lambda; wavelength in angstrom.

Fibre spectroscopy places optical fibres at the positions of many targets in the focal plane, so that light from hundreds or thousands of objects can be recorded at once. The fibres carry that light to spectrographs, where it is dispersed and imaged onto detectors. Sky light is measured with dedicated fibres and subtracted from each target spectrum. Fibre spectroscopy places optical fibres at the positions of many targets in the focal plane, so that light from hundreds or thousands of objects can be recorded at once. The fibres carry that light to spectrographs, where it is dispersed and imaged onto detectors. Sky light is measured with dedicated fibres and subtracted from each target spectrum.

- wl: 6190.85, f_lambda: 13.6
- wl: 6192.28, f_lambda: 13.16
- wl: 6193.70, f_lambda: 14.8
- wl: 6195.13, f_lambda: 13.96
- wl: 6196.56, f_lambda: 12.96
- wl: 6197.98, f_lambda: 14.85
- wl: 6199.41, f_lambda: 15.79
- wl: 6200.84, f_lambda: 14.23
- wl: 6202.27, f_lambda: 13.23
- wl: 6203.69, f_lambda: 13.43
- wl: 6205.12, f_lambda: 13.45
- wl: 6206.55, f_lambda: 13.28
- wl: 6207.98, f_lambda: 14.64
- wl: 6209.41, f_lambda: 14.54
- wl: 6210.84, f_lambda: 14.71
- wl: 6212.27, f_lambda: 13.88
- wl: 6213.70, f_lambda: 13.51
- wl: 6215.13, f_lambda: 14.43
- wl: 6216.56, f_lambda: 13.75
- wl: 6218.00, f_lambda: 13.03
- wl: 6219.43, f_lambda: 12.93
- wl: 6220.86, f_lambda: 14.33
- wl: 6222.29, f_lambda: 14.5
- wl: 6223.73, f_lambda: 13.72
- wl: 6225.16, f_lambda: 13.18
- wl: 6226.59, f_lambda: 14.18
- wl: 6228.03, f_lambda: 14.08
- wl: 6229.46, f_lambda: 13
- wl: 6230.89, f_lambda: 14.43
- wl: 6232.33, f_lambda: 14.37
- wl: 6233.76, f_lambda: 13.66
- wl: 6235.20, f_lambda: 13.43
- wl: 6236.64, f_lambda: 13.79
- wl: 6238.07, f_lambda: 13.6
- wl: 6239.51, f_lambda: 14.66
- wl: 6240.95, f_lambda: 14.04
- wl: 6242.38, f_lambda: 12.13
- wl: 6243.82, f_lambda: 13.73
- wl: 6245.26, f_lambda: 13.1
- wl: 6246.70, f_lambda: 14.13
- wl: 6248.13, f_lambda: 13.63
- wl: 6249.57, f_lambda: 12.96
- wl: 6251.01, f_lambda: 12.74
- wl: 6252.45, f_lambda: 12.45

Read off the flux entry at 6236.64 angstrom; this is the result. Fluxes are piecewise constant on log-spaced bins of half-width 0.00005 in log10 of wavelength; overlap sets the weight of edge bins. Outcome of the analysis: 13.79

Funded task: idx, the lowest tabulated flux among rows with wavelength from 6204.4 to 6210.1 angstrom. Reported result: 13.28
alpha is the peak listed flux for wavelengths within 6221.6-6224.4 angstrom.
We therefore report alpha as 14.5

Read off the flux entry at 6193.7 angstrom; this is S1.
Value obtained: 14.8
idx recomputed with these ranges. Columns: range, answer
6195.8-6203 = 12.96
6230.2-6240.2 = 13.43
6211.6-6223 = 12.93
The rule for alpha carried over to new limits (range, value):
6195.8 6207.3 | 15.79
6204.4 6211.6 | 14.71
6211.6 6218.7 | 14.43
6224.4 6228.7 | 14.18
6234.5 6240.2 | 14.66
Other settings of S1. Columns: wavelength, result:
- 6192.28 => 13.16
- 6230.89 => 14.43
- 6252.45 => 12.45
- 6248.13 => 13.63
